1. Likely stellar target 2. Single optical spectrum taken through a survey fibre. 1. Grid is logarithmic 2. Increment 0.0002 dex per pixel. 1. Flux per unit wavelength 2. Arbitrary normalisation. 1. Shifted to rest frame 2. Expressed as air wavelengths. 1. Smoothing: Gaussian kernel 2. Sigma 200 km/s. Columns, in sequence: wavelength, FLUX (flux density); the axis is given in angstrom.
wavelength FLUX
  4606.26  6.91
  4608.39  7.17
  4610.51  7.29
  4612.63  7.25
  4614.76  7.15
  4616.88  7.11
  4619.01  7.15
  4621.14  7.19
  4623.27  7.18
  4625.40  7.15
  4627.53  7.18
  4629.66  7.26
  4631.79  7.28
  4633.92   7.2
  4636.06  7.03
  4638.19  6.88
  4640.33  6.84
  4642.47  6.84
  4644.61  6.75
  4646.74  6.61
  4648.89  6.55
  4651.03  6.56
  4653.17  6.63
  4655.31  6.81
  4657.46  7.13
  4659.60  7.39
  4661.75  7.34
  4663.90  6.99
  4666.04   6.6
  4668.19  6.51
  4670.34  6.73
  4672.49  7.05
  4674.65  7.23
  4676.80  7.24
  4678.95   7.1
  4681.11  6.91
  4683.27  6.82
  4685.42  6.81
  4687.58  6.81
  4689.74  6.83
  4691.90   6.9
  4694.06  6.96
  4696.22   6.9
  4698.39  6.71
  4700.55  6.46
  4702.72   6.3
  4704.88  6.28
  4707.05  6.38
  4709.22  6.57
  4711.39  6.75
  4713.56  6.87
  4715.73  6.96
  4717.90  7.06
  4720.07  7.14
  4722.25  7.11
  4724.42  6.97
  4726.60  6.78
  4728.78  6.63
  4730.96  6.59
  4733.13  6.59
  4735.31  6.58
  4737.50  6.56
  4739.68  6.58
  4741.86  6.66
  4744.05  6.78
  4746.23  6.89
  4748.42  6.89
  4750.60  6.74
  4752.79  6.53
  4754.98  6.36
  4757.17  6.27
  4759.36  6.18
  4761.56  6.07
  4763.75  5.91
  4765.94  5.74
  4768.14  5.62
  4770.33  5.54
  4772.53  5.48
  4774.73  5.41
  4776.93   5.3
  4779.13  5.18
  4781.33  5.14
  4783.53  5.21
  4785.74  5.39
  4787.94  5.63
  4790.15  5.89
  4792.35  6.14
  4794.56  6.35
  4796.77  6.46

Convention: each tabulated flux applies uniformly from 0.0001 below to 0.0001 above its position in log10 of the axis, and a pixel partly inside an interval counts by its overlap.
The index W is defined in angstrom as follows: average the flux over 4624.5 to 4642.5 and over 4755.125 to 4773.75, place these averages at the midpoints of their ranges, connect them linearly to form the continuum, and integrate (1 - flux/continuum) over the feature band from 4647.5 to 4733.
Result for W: -3.5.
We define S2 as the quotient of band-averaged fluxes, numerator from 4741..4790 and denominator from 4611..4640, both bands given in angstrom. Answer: 0.8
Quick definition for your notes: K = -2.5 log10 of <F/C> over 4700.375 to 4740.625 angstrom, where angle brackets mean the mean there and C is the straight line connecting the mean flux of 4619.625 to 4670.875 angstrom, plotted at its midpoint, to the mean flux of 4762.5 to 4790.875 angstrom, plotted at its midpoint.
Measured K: -0.10 mag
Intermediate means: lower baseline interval 6.95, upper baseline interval 5.49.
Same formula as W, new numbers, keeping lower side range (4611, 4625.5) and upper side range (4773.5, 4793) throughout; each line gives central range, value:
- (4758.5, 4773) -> -0.4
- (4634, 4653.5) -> 0.4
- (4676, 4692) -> -1.1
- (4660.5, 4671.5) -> -0.3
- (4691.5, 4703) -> -0.7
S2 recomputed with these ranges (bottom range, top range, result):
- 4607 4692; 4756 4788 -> 0.80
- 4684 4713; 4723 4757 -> 1.00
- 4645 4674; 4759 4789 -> 0.81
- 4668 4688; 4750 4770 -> 0.88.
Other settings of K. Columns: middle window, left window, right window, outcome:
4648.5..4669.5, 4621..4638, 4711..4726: 0.04 mag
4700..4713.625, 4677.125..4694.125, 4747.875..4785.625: 0.02 mag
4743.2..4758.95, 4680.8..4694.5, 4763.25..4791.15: -0.13 mag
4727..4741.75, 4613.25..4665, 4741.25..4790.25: -0.07 mag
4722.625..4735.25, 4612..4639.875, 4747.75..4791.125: -0.09 mag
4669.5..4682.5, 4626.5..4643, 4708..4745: -0.02 mag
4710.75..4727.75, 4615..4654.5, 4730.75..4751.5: -0.03 mag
